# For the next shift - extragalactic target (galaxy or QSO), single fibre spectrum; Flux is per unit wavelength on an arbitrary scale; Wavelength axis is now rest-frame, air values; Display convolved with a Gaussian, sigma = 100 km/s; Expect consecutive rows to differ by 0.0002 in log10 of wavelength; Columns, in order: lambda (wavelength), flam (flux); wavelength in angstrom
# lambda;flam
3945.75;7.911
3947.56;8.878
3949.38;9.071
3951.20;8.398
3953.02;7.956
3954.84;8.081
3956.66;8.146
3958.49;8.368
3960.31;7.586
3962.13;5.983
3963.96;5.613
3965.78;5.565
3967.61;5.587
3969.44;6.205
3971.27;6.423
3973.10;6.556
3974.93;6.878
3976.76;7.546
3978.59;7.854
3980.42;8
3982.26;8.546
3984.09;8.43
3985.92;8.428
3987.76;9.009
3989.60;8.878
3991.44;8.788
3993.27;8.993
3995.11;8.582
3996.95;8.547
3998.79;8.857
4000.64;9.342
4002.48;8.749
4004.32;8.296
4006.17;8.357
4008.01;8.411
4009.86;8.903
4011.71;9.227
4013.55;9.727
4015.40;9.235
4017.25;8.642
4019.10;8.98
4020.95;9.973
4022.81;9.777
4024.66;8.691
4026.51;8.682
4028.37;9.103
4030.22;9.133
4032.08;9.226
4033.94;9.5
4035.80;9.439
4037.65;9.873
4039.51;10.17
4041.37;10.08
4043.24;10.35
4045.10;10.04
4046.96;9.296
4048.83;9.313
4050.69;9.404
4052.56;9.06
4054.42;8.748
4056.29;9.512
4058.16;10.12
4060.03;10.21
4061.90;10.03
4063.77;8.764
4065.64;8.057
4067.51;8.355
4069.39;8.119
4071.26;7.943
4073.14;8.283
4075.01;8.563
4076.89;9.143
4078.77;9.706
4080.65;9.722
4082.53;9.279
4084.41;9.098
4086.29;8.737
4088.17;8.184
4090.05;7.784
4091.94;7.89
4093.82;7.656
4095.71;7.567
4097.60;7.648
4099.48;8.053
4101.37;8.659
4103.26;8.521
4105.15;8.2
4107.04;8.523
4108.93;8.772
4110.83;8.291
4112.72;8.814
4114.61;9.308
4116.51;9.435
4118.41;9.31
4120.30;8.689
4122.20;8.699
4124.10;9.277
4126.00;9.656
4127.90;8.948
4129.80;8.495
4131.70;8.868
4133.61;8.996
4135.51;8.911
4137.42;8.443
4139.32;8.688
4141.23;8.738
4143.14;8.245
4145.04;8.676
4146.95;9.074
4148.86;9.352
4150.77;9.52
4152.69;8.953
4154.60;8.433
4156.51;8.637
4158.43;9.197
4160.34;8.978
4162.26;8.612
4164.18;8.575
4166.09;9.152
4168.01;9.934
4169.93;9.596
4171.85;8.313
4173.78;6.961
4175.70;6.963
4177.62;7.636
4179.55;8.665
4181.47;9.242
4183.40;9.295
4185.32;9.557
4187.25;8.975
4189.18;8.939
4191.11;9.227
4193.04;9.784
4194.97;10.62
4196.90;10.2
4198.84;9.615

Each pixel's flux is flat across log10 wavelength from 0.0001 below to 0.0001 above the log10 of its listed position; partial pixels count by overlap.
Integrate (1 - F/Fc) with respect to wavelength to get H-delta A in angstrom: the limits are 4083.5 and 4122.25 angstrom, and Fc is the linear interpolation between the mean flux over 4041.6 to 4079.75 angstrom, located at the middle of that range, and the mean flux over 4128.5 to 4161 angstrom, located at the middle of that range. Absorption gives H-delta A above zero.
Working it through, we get 2.31 angstrom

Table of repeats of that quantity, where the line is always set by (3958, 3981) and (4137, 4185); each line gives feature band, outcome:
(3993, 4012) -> -4.42 angstrom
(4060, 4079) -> -2.34 angstrom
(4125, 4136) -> -0.75 angstrom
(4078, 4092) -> -1.60 angstrom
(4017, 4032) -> -3.78 angstrom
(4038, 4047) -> -3.06 angstrom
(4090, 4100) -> 0.36 angstrom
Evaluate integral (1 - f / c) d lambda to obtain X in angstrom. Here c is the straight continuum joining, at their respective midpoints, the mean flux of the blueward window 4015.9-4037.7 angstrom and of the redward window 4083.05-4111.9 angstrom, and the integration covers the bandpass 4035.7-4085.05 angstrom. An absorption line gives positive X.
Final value -2.9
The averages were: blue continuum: 9.23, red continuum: 8.26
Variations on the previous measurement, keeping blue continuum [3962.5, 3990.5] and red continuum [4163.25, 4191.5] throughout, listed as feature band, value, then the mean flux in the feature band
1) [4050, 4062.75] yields -2.8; 9.58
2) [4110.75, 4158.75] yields -2.9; 8.92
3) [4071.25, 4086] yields -1.9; 9.02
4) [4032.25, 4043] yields -2.9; 9.8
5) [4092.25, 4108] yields 0.1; 8.1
